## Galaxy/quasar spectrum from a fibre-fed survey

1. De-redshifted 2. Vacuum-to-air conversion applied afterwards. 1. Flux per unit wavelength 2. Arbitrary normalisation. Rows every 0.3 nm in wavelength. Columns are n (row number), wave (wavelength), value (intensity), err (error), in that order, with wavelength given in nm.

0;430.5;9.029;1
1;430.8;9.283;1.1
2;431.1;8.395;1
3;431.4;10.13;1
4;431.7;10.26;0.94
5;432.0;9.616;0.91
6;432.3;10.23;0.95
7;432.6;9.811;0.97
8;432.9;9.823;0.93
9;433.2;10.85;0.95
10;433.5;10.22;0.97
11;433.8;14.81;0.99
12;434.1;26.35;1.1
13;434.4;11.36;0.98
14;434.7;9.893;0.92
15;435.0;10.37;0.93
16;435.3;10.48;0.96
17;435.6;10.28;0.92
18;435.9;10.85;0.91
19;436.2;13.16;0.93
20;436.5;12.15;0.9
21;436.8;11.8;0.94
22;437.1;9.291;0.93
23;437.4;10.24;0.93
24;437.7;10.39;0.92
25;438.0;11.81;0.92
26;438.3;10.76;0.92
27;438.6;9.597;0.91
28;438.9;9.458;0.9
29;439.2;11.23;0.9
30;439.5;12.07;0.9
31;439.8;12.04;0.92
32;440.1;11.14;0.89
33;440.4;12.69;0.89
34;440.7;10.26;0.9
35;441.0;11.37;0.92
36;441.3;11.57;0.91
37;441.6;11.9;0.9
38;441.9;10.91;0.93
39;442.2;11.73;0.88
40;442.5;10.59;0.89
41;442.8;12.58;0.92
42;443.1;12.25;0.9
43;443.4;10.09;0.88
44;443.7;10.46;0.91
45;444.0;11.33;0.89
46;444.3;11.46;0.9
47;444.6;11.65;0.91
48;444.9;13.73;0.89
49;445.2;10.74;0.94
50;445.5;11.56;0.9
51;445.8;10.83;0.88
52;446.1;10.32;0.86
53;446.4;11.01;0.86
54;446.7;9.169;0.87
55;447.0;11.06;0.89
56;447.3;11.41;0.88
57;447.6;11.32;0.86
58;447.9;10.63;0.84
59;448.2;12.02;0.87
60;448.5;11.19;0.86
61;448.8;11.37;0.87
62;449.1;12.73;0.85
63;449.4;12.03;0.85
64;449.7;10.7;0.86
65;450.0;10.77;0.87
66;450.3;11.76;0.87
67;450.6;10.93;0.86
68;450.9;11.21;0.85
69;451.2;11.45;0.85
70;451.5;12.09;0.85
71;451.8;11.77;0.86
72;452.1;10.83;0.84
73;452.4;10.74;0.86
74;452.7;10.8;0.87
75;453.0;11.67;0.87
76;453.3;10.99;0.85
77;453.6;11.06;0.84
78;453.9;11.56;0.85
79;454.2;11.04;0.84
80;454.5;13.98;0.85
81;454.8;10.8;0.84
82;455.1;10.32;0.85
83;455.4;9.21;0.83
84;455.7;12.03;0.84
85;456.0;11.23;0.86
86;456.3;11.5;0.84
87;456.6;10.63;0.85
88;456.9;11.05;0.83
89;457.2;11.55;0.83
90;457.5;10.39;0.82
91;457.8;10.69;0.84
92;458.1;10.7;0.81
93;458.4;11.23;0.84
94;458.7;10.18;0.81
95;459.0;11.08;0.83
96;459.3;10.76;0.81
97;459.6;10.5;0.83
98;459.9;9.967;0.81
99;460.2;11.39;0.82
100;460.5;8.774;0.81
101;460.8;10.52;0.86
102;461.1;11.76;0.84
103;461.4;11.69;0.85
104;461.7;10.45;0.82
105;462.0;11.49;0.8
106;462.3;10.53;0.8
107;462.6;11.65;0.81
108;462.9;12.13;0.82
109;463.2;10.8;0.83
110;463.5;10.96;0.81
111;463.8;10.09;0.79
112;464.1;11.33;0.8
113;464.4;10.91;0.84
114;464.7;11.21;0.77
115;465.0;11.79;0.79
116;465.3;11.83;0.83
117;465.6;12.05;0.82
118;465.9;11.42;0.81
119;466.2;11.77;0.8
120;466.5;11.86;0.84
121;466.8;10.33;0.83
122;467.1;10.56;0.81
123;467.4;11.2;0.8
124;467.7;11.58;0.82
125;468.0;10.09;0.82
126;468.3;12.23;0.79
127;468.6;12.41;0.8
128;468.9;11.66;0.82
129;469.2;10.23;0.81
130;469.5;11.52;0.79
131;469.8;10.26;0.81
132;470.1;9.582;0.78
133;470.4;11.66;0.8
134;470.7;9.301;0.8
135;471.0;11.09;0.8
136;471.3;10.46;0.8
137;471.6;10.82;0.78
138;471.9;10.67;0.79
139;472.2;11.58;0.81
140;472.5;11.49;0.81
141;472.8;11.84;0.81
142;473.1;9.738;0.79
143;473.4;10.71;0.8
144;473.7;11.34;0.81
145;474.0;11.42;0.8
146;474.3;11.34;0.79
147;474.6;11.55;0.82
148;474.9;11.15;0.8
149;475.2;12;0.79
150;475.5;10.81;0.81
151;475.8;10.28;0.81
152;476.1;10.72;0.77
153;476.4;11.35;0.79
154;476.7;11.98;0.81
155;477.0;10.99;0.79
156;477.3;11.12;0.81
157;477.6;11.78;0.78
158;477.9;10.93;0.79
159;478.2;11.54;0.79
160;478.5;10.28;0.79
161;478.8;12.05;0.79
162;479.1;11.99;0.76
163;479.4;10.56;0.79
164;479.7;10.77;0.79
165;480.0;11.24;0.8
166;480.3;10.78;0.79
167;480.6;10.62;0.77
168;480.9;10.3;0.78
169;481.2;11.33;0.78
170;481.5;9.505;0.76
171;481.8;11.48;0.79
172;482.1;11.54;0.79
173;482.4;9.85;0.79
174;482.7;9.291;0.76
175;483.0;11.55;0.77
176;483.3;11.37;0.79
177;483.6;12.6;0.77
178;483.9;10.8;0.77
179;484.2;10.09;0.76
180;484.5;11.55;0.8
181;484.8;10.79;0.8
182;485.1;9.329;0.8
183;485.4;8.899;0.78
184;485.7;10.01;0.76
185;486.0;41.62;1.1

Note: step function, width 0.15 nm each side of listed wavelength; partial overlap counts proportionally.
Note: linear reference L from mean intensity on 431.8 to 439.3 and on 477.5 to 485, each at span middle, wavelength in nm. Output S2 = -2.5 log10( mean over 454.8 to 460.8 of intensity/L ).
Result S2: 0.05 mag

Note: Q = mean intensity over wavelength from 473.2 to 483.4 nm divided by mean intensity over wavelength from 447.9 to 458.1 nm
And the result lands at 0.98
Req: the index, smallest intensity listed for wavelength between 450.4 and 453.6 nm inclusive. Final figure 10.74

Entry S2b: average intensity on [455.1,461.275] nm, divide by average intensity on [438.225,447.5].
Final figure 1.0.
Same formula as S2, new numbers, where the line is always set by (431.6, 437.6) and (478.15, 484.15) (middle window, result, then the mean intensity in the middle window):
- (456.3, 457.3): 0.016 mag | 11.1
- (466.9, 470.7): 0.012 mag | 11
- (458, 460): 0.060 mag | 10.6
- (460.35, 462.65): 0.039 mag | 10.8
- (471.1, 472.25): 0.025 mag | 10.8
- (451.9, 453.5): 0.030 mag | 11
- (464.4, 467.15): -0.026 mag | 11.4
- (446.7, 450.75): 0.010 mag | 11.3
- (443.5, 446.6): 0.019 mag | 11.3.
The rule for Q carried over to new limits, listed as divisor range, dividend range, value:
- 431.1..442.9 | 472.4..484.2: 0.98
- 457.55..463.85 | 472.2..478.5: 1.03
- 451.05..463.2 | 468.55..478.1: 1.00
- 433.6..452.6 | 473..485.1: 0.96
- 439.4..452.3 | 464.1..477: 0.98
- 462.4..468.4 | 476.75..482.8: 0.97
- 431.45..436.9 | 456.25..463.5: 0.93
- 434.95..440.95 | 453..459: 1.01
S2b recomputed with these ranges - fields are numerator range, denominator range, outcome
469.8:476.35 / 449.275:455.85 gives 0.97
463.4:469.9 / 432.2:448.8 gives 0.99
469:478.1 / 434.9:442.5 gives 0.99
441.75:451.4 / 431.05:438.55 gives 0.99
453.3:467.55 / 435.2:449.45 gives 0.99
